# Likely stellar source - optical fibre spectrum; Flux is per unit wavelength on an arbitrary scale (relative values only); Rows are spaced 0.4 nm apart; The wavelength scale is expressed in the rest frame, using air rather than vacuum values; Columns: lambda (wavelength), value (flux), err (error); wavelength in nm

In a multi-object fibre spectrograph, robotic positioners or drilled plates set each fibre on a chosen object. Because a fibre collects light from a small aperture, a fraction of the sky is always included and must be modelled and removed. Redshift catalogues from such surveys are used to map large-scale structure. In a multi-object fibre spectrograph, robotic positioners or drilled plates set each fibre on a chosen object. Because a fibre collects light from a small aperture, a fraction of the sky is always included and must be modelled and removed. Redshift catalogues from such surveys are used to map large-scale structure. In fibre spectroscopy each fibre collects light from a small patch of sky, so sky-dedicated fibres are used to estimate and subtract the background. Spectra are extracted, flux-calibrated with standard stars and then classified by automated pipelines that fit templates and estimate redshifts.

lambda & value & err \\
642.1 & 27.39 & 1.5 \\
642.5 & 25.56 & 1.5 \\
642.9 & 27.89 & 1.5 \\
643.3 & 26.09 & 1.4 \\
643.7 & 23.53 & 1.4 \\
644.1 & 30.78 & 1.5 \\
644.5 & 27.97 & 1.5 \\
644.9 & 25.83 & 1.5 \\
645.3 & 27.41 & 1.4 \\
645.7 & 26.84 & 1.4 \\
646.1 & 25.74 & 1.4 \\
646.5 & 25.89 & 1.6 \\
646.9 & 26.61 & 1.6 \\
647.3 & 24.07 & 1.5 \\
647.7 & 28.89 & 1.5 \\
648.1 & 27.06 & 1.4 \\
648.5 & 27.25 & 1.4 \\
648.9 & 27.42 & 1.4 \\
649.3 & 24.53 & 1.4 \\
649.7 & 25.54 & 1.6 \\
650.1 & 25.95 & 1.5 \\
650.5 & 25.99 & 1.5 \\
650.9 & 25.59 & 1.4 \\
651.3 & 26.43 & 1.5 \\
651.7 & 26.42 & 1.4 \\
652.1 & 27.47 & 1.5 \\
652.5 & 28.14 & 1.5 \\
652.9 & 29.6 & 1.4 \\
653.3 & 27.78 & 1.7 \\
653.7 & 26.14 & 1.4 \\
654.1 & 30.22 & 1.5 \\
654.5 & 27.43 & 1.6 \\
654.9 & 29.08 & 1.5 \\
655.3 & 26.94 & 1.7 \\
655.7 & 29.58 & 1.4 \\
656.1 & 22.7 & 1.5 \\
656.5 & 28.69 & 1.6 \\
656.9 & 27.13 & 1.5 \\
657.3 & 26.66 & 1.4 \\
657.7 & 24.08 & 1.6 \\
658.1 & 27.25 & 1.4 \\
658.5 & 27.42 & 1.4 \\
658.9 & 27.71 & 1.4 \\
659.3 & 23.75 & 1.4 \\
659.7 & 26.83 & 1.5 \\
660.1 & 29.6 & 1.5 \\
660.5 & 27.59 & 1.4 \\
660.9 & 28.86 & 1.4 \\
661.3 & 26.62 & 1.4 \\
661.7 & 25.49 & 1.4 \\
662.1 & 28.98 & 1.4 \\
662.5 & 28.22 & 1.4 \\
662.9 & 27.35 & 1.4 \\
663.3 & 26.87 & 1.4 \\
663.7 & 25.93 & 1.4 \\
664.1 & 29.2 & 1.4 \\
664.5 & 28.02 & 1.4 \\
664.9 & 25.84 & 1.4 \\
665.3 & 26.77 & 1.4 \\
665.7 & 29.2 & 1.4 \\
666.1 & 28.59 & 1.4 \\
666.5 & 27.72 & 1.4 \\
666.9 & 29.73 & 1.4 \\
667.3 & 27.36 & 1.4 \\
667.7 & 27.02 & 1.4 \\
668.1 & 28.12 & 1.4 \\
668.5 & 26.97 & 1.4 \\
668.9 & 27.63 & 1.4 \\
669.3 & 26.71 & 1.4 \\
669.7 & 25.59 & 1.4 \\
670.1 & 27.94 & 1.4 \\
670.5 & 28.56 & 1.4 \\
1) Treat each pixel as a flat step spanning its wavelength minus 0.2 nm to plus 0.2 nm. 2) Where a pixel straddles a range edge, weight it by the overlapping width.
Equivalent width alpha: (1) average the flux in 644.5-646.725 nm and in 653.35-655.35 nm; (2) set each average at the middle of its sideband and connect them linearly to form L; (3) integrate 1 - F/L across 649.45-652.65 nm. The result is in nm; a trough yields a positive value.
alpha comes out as 0.12 nm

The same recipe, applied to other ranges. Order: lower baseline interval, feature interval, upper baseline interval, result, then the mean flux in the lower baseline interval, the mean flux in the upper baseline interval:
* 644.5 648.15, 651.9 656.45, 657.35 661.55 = -0.17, 26.5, 26.9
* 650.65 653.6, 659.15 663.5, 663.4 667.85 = 0.04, 27.3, 27.8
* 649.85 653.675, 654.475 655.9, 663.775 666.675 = -0.06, 27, 27.8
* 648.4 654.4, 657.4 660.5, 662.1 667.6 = 0.08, 27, 27.8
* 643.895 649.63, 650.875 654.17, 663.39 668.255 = -0.05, 26.8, 27.8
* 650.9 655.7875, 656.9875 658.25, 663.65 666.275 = 0.08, 27.8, 27.7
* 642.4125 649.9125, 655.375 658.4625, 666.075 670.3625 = 0.05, 26.6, 27.6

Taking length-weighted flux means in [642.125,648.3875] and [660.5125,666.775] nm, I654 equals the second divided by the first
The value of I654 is 1.0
